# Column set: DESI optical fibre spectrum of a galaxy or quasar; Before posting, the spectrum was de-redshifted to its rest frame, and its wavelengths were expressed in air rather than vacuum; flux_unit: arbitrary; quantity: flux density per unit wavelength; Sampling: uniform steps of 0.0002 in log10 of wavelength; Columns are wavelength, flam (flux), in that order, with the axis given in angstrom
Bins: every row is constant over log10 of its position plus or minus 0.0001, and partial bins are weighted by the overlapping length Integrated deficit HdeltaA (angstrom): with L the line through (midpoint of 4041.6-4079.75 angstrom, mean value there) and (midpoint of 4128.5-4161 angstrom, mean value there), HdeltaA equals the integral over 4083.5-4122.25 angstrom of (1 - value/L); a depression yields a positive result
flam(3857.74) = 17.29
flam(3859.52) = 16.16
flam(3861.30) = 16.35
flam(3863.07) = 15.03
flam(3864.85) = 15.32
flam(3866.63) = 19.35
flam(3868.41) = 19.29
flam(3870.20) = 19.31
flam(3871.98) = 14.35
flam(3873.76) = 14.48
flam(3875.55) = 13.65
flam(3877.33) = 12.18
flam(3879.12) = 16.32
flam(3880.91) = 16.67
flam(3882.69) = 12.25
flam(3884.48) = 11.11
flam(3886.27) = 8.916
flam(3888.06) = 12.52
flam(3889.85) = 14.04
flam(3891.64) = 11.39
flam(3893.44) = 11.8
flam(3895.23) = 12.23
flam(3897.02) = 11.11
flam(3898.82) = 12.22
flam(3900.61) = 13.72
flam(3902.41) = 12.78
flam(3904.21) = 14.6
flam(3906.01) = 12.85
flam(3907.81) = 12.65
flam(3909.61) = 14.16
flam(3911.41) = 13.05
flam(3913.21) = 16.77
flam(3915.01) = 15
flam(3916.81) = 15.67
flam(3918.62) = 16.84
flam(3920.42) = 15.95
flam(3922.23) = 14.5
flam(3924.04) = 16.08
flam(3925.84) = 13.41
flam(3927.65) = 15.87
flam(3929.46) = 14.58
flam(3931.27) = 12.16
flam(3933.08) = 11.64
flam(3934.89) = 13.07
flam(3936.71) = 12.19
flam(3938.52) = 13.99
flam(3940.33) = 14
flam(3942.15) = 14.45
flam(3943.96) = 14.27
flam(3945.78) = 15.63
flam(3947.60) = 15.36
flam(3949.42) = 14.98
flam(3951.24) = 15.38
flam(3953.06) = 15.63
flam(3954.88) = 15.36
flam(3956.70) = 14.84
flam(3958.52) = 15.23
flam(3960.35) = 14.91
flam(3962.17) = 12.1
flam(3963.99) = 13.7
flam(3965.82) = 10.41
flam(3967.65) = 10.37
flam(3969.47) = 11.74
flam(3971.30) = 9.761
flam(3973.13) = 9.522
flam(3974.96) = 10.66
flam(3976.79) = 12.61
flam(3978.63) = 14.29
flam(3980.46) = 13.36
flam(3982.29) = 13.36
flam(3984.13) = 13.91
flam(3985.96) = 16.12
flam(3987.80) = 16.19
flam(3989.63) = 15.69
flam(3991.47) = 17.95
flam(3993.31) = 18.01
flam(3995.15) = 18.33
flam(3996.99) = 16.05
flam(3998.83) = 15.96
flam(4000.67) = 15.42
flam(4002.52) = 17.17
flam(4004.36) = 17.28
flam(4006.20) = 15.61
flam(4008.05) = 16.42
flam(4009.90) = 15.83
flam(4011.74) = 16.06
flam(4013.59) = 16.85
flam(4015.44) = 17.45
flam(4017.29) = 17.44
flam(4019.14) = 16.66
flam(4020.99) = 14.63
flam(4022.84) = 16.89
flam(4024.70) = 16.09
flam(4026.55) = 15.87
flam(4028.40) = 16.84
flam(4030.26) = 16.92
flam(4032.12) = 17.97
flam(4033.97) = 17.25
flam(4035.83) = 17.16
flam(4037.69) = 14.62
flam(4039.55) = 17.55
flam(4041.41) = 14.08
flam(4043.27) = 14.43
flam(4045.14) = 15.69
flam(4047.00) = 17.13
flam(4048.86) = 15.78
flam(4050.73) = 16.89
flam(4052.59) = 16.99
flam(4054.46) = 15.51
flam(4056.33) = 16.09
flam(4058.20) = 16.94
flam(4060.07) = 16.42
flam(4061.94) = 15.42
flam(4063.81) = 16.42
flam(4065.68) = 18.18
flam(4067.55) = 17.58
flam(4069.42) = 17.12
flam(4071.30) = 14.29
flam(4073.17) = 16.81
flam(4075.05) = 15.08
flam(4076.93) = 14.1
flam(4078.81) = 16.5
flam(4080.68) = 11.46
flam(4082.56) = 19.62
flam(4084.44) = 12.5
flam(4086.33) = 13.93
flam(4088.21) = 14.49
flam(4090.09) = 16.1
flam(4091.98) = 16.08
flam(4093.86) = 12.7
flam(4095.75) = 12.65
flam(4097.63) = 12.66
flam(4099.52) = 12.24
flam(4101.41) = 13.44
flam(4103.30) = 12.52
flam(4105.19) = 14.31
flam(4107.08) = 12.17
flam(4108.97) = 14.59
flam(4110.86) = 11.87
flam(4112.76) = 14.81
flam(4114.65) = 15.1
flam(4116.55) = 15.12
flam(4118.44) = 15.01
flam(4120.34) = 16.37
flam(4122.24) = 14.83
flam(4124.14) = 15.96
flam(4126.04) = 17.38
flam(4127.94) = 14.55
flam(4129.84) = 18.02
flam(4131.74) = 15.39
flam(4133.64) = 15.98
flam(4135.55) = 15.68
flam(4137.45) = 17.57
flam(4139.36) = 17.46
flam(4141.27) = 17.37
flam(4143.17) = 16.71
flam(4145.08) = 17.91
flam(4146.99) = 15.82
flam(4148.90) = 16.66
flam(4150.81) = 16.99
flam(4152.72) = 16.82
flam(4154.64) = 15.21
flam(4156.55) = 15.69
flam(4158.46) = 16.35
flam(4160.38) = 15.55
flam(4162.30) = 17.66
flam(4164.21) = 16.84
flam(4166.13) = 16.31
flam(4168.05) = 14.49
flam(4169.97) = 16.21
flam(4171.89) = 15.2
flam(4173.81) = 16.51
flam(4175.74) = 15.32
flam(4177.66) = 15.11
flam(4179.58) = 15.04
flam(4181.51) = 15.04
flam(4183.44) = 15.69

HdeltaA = 5.6 angstrom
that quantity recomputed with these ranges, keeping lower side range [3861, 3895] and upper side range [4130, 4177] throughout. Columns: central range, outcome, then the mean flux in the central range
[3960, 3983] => 4.7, 12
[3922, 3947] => 1.3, 14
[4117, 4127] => 0.2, 15.9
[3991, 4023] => -2.8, 16.6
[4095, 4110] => 2.7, 13.1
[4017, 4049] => -1.6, 16.3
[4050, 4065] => -0.7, 16.4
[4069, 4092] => 1.0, 15.2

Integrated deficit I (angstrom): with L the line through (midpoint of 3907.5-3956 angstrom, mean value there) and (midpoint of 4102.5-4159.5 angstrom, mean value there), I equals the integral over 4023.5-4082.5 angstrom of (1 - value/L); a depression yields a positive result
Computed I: -3.5 angstrom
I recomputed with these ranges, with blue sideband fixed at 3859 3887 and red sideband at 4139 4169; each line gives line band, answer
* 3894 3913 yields 2.7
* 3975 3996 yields 0.5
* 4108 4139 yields 1.5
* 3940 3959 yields 0.5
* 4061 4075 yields -0.4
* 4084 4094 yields 1.0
